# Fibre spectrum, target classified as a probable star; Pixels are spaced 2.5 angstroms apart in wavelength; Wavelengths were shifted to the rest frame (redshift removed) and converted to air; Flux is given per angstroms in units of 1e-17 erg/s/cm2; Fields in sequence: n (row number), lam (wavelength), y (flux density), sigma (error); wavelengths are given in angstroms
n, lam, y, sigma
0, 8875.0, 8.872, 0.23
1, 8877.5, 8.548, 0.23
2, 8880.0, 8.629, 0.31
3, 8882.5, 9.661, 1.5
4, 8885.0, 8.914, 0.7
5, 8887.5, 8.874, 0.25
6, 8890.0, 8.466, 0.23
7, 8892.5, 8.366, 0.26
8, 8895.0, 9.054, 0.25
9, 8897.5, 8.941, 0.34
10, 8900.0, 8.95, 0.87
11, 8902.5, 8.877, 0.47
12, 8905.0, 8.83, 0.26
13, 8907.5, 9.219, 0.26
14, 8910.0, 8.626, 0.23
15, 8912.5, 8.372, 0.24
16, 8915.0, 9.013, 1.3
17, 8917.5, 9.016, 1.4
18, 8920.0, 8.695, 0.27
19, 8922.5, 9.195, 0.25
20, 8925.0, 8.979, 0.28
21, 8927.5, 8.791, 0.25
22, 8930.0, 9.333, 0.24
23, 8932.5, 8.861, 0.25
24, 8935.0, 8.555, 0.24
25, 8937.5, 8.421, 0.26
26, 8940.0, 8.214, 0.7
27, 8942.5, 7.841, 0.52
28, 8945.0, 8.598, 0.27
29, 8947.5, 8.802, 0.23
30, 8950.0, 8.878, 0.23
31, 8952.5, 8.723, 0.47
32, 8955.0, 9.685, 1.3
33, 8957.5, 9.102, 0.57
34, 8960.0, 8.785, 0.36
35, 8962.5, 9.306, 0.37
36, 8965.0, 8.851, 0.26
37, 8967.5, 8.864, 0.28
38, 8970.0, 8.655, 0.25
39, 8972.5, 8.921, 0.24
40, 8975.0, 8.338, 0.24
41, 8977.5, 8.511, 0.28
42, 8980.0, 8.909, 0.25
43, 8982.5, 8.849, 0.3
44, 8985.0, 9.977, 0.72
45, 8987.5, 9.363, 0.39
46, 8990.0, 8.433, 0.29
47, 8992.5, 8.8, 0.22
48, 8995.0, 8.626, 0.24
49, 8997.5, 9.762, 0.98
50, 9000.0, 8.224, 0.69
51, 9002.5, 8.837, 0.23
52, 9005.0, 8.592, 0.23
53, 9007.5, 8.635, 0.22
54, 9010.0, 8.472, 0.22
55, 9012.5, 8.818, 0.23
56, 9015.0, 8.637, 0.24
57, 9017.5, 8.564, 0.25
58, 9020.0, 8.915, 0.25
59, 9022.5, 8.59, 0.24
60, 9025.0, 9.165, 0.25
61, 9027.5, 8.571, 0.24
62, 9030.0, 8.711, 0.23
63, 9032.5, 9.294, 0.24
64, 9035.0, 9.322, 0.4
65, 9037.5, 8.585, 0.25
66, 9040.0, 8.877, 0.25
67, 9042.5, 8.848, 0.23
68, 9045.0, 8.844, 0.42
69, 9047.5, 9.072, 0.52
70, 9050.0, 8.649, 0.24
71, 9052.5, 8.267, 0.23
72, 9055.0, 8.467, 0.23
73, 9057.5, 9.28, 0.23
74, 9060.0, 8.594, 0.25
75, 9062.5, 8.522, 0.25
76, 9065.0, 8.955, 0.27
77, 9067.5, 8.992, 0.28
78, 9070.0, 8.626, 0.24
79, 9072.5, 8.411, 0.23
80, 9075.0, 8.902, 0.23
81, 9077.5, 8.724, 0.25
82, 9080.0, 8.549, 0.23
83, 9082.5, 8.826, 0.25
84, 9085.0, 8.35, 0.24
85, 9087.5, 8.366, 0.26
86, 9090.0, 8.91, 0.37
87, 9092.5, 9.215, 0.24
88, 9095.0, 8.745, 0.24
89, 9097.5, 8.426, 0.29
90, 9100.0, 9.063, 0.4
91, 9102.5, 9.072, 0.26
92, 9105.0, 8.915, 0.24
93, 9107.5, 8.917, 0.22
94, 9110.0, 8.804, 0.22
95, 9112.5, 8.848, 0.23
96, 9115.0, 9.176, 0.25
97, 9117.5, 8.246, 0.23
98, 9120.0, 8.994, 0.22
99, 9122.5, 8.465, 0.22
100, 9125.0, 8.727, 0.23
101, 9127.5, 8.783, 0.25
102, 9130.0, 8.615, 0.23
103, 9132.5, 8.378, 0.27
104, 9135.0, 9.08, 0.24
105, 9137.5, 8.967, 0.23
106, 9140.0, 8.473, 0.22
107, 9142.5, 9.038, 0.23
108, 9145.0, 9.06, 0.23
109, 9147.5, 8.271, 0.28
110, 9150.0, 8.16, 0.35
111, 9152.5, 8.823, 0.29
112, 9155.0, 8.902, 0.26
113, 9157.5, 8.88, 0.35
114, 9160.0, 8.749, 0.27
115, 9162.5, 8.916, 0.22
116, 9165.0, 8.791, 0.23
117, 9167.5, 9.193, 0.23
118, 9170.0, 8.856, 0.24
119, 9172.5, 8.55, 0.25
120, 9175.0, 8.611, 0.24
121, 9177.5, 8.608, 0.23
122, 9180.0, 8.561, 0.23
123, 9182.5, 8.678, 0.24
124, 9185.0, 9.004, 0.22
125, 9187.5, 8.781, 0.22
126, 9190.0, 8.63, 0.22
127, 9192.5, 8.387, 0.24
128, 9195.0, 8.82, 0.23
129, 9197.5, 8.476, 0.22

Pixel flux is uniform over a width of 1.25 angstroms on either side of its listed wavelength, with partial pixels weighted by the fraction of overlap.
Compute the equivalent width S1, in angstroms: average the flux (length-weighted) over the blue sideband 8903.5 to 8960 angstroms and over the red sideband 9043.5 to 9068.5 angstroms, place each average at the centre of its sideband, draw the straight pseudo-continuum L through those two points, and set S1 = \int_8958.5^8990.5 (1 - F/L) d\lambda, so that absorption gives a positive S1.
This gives -0.5 angstroms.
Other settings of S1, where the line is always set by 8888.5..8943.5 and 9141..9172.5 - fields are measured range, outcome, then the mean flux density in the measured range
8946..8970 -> -0.6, 8.98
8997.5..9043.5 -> -0.1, 8.79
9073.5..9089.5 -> 0.3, 8.63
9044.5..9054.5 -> 0.1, 8.68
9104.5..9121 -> -0.1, 8.84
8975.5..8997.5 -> -0.5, 8.96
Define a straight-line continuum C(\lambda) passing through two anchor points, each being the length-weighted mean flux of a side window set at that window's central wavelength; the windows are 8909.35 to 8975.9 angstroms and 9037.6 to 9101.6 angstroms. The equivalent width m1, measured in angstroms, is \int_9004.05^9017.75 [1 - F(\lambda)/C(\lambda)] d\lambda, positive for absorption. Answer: 0.2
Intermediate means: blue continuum 8.8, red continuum 8.74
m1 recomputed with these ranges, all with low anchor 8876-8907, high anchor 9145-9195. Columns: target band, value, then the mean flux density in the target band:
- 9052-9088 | 0.4 angstroms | 8.67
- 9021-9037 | -0.3 angstroms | 8.92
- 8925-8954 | 0.5 angstroms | 8.66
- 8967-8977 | 0.2 angstroms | 8.67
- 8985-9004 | -0.3 angstroms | 8.93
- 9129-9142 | 0.0 angstroms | 8.72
